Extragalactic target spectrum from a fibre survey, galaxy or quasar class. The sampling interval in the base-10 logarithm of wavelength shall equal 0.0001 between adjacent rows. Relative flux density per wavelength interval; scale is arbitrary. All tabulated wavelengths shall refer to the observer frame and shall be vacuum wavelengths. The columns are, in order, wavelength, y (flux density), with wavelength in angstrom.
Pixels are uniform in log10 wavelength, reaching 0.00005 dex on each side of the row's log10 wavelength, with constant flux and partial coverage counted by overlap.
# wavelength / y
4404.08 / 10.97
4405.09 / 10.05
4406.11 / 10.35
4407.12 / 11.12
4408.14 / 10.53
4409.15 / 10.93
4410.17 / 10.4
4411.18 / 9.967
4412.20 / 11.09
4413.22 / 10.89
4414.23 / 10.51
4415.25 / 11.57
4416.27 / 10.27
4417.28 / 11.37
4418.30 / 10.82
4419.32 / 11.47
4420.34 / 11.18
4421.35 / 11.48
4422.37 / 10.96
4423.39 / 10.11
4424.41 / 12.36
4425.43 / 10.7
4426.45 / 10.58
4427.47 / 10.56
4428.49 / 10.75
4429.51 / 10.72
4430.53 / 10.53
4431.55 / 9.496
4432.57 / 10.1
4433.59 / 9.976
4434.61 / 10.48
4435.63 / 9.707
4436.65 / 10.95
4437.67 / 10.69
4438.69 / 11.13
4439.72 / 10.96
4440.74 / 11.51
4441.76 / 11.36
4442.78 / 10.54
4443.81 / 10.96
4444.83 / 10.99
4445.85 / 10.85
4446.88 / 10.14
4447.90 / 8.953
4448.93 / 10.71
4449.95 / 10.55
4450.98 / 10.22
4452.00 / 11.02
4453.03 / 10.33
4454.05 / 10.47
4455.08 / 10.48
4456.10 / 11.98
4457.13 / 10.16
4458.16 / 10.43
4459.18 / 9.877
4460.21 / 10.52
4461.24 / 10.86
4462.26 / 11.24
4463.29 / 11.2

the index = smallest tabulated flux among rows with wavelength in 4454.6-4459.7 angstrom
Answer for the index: 9.877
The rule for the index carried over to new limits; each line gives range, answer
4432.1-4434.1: 9.976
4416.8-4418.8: 10.82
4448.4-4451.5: 10.22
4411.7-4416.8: 10.27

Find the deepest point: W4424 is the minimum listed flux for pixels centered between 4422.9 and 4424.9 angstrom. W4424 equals 10.11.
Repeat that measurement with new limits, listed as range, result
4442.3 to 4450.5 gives 8.953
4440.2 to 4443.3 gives 10.54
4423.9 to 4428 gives 10.56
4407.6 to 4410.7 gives 10.4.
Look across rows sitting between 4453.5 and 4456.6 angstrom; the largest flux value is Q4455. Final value 11.98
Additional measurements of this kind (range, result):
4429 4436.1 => 10.72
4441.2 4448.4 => 11.36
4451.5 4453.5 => 11.02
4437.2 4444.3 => 11.51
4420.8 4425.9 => 12.36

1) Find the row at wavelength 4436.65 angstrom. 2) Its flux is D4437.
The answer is 10.95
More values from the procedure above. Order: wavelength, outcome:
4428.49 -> 10.75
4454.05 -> 10.47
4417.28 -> 11.37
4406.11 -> 10.35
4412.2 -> 11.09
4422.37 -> 10.96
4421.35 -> 11.48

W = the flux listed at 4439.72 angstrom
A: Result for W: 10.96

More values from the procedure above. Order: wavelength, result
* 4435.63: 9.707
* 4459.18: 9.877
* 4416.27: 10.27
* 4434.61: 10.48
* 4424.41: 12.36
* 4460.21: 10.52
